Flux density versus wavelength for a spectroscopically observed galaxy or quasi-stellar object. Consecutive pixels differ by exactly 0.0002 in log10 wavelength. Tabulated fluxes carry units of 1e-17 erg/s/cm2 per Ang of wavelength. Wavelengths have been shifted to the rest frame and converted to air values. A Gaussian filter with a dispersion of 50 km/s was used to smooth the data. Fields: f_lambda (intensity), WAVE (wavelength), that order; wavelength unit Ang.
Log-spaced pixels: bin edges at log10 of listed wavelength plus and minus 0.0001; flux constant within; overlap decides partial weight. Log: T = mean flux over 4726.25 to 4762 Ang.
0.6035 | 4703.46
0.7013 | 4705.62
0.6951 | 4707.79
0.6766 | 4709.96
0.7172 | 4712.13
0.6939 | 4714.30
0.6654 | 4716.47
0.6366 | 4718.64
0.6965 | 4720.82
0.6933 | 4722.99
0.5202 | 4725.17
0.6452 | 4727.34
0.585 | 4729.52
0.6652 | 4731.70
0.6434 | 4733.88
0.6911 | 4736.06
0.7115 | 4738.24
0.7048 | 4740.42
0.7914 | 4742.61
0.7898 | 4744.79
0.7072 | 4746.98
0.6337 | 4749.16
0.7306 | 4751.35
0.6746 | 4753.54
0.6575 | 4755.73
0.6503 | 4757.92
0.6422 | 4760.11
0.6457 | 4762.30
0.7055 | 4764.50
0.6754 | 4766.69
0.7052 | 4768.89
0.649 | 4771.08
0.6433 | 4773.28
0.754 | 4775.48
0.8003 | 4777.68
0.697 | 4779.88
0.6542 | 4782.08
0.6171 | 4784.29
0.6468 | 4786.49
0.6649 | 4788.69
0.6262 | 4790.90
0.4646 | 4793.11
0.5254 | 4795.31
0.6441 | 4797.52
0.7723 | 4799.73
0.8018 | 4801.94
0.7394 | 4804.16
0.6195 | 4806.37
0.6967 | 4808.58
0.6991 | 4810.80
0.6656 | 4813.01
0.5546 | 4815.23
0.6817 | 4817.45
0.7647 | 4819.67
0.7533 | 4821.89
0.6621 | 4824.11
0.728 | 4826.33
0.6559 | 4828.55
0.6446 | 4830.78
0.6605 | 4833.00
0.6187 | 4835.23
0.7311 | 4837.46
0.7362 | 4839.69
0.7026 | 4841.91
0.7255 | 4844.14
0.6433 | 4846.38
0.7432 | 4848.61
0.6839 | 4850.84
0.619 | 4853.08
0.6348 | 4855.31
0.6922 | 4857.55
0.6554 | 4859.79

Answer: 0.682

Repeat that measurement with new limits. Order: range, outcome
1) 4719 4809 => 0.672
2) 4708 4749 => 0.679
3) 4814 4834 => 0.678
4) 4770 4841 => 0.674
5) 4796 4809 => 0.707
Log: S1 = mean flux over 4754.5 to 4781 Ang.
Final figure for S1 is 0.686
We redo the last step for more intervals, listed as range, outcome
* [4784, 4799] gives 0.602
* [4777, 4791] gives 0.672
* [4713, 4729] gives 0.649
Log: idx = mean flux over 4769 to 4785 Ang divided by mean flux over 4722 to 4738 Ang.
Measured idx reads 1.08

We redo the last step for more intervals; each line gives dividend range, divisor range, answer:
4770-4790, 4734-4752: 0.95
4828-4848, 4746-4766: 1.01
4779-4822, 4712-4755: 0.98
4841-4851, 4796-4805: 0.96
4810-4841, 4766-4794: 1.03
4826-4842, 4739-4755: 0.95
